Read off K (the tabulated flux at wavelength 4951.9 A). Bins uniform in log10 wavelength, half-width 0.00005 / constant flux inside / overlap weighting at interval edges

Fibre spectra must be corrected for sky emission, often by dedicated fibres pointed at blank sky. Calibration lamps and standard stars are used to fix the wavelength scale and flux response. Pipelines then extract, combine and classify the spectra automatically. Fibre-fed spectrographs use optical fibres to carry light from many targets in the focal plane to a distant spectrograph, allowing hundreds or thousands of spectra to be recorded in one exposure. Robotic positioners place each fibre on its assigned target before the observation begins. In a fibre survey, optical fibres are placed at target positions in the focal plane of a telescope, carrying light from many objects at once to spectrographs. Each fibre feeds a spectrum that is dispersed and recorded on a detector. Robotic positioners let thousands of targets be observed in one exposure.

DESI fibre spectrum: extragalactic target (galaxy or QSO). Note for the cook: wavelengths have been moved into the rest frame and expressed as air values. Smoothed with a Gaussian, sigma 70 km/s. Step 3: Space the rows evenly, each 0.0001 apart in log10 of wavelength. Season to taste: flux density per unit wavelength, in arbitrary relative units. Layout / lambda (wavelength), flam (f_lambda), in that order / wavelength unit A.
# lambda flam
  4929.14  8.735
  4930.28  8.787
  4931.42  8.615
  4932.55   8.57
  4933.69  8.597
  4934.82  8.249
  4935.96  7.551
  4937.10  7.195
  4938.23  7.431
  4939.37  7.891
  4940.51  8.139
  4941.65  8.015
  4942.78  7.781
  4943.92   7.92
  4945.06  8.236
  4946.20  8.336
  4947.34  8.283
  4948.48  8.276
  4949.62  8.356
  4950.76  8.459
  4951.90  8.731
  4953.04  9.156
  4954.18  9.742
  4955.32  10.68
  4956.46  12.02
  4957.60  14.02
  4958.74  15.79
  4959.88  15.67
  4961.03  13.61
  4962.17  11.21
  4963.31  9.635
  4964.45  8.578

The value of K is 8.731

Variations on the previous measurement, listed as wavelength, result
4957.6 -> 14.02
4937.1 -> 7.195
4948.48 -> 8.276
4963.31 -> 9.635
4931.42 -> 8.615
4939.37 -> 7.891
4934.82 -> 8.249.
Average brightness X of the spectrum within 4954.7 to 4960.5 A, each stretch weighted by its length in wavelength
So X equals 13.6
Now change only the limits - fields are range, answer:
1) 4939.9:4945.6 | 8.02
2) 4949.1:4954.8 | 8.91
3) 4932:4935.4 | 8.47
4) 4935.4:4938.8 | 7.4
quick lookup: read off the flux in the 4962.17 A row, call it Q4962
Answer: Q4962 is 11.21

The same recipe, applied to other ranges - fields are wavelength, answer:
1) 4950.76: 8.459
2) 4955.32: 10.68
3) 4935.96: 7.551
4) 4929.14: 8.735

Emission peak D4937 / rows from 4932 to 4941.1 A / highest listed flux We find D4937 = 8.597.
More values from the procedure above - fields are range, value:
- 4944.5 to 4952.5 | 8.731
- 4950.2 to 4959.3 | 15.79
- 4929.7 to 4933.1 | 8.787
